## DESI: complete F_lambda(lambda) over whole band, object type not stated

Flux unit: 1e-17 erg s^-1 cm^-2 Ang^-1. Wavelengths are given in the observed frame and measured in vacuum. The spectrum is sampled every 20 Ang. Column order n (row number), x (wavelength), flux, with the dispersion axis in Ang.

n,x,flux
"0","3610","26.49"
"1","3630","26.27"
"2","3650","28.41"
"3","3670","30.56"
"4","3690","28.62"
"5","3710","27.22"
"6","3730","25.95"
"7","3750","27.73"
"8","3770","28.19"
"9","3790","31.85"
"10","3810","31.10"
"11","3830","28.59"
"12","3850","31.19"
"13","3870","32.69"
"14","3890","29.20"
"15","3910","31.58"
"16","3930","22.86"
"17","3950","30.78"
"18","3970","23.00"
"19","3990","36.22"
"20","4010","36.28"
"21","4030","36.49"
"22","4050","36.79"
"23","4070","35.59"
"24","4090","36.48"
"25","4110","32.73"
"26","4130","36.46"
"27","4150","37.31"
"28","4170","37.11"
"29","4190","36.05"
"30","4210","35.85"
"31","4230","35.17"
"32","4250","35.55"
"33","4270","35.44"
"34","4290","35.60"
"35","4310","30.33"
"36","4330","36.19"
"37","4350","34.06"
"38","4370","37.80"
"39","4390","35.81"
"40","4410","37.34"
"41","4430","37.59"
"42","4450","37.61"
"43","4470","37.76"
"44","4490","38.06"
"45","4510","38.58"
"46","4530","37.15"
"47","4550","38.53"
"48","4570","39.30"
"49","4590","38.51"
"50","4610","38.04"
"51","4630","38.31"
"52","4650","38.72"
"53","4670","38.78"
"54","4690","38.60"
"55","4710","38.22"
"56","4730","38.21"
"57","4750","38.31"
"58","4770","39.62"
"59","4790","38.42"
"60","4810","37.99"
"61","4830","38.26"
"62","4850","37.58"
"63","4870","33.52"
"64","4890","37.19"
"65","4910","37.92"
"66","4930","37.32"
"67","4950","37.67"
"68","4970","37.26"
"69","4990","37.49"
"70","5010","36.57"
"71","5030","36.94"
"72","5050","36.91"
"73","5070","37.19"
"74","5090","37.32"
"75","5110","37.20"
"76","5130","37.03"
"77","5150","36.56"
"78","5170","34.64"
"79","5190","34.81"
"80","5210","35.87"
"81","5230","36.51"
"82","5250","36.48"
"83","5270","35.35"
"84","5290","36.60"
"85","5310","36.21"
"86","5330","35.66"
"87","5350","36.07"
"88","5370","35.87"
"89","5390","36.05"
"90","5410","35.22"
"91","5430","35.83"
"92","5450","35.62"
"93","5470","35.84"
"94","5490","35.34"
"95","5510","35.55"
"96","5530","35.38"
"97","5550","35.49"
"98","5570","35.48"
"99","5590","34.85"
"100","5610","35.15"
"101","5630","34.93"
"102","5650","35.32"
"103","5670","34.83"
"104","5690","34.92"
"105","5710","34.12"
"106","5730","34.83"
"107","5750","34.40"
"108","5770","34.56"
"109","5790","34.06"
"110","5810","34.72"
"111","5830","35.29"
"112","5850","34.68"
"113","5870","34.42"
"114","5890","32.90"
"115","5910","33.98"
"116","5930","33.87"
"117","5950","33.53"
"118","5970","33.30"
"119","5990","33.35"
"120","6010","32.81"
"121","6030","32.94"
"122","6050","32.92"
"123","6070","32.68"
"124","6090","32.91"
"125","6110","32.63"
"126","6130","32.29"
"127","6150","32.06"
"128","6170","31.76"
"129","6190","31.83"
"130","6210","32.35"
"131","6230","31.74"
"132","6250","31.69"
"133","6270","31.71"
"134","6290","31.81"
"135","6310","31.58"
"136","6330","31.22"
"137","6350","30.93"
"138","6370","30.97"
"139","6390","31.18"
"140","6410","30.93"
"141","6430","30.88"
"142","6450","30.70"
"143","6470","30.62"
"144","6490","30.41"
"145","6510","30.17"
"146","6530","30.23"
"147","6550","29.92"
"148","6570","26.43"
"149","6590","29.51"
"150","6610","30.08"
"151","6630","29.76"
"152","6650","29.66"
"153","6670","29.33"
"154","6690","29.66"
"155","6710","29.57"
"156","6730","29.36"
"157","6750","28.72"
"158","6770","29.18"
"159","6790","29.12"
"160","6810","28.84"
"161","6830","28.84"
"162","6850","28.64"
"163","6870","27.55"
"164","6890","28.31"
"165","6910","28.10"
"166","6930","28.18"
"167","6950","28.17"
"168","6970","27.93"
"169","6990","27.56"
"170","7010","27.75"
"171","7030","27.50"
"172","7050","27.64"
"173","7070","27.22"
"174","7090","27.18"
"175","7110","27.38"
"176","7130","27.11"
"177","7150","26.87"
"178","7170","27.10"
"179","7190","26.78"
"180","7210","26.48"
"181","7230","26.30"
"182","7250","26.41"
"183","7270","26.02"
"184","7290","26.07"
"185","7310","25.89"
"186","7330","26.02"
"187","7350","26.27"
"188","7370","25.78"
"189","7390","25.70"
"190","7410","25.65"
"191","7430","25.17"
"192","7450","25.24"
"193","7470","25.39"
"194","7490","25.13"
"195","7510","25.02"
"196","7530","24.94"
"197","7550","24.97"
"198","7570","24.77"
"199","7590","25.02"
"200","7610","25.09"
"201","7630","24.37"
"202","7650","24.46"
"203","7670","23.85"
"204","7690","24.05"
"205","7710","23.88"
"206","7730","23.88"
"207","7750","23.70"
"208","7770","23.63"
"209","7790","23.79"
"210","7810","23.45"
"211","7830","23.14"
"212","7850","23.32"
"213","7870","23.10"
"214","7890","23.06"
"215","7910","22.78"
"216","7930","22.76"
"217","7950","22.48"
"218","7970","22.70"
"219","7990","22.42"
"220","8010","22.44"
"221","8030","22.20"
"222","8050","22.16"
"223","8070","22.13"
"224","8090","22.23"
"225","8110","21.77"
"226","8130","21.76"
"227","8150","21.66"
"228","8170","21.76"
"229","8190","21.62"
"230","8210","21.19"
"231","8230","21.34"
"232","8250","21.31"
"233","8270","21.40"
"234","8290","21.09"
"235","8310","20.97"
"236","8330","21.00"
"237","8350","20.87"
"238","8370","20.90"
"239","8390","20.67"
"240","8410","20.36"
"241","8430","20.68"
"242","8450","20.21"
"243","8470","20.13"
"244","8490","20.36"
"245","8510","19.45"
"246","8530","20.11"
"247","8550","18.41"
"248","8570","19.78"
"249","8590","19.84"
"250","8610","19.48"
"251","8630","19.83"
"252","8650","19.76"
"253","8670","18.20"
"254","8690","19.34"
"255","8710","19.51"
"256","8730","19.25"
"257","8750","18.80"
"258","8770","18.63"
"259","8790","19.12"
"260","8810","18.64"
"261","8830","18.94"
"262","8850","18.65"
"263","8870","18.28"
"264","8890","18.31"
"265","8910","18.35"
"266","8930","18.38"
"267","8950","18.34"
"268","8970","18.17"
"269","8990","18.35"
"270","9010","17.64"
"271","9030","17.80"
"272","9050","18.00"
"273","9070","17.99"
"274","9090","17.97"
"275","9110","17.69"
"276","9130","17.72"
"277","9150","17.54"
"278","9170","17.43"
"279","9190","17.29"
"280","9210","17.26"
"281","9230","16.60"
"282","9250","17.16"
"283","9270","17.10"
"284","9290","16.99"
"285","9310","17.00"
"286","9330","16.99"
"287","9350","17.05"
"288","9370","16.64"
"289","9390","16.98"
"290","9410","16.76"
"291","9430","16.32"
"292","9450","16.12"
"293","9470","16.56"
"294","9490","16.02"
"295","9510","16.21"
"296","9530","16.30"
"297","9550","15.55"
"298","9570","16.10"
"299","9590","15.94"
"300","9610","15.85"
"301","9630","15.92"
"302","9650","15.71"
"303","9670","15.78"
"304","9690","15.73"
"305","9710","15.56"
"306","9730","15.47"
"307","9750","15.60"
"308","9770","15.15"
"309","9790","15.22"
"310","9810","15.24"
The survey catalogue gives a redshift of 0.00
